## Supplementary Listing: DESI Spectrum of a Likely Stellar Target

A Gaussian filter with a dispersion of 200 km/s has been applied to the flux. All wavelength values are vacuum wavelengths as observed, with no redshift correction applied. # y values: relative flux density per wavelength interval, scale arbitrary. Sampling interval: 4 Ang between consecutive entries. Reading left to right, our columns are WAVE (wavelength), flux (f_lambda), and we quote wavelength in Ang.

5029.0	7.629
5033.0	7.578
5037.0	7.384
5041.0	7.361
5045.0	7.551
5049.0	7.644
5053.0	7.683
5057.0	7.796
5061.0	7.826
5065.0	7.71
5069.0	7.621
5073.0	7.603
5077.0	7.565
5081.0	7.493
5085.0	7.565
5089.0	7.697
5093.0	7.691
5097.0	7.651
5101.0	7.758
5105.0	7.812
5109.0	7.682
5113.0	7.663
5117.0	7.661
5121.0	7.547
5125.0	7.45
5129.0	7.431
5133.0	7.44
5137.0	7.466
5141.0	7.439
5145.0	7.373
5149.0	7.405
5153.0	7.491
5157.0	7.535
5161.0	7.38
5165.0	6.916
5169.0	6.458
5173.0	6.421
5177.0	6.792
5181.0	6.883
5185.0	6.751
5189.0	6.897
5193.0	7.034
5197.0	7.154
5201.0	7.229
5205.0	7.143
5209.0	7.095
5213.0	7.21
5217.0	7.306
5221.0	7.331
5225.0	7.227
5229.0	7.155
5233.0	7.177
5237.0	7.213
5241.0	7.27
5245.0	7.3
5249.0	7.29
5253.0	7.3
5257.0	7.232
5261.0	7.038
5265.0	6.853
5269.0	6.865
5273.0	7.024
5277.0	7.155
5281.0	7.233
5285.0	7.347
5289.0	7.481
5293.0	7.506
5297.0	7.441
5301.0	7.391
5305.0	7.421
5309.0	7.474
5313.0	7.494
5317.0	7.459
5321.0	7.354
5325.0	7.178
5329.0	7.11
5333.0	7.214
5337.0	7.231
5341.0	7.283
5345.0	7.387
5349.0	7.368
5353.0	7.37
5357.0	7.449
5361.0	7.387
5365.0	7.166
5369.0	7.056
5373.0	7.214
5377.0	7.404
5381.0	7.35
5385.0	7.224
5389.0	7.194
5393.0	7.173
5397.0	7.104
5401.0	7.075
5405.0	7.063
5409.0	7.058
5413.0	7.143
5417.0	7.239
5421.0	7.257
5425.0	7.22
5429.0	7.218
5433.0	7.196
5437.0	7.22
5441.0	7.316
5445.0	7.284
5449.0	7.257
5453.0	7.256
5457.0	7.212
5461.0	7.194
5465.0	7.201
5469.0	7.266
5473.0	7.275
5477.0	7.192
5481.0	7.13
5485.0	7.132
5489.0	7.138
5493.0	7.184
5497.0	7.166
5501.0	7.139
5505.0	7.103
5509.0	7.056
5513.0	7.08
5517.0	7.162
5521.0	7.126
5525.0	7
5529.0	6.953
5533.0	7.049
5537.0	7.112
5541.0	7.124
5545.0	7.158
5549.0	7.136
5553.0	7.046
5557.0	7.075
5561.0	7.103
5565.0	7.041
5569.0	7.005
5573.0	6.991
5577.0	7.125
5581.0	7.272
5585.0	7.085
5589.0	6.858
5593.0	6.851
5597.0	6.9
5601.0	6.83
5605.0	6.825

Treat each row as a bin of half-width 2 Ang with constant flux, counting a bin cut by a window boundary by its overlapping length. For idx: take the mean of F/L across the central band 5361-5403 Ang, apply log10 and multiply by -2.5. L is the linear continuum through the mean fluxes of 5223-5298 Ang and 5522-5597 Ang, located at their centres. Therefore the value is -0.01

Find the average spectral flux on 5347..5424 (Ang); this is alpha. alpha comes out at 7.23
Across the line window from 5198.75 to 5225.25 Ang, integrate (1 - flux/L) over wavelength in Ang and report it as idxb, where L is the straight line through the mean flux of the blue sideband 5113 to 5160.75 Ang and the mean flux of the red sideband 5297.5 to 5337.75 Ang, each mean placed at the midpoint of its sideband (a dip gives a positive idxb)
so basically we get 0.72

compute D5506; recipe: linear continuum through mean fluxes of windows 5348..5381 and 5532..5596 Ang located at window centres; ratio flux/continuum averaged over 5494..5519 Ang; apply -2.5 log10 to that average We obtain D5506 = 0.00 mag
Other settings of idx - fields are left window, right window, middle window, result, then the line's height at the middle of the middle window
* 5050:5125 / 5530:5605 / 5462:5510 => -0.004 mag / 7.14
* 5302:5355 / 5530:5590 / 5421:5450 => -0.004 mag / 7.22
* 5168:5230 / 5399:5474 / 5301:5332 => -0.037 mag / 7.11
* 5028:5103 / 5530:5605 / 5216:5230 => 0.026 mag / 7.44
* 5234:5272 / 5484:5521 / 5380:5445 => -0.008 mag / 7.14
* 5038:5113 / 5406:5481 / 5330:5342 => 0.017 mag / 7.34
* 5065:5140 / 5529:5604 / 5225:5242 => 0.035 mag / 7.44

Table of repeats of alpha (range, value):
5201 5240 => 7.21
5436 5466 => 7.24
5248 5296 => 7.2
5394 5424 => 7.14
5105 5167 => 7.47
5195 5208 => 7.17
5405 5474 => 7.22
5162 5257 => 7.07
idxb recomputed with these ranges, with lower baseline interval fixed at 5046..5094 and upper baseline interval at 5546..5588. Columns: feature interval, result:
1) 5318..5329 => 0.16 Ang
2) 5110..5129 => 0.07 Ang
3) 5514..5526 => 0.06 Ang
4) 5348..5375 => 0.13 Ang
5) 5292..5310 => -0.13 Ang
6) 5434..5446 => -0.06 Ang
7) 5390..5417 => 0.58 Ang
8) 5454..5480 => -0.08 Ang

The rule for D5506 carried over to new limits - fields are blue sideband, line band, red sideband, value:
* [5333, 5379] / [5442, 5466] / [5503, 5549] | -0.01 mag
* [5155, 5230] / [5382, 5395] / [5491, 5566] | -0.02 mag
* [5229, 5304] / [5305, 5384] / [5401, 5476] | -0.01 mag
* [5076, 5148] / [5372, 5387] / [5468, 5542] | -0.01 mag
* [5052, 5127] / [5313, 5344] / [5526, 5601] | 0.01 mag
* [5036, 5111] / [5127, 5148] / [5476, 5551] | 0.02 mag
